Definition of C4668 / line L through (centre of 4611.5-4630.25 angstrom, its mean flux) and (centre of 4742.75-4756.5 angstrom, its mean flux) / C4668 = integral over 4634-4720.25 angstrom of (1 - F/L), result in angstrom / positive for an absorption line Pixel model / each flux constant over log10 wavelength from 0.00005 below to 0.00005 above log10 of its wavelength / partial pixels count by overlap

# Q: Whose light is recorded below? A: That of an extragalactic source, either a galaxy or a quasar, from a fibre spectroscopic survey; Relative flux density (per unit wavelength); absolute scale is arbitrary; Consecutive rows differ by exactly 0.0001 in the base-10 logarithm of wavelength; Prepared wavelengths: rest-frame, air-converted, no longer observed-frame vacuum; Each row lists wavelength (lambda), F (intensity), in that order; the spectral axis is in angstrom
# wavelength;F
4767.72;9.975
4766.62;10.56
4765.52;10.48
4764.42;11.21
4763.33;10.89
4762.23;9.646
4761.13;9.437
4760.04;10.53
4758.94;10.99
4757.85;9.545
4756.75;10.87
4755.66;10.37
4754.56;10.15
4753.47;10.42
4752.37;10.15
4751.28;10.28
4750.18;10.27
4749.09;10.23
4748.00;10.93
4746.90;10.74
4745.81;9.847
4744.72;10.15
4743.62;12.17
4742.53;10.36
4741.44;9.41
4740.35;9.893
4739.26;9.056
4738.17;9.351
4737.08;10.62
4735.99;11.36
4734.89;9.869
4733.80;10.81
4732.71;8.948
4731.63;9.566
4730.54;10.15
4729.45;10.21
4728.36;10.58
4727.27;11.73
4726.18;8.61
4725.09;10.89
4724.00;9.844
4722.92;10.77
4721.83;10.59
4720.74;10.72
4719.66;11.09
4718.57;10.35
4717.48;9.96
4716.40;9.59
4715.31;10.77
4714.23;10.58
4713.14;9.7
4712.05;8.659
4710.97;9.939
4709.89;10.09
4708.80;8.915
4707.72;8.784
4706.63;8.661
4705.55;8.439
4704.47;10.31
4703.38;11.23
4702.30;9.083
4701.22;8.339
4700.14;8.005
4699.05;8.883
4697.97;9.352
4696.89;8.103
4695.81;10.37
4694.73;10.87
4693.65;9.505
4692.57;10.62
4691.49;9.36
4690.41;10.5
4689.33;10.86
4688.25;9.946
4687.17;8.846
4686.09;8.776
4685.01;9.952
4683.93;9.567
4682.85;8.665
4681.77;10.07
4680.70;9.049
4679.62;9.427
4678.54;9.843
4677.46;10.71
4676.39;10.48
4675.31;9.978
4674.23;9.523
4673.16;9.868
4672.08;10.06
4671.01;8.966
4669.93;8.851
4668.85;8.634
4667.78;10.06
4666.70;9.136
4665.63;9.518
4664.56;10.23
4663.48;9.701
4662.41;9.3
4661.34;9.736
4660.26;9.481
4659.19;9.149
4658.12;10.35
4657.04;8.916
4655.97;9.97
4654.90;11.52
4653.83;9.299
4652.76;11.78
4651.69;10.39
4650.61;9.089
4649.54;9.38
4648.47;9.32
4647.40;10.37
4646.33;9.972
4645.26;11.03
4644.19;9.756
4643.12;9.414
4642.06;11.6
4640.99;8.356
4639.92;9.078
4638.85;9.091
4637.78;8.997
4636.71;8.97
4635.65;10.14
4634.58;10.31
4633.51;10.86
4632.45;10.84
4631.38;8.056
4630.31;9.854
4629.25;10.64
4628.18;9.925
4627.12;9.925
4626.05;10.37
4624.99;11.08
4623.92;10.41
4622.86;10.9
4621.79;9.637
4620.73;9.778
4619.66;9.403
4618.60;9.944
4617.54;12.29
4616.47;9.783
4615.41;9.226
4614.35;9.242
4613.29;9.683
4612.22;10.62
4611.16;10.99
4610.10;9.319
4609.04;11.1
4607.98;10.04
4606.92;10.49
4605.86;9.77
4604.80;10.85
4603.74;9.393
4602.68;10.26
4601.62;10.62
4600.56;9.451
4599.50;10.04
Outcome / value 5.1 angstrom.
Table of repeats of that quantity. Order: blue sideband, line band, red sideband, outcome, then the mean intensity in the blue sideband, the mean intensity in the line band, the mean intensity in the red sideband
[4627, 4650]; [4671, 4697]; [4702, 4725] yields 0.2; 9.82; 9.8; 9.94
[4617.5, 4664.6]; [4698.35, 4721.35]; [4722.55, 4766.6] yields 1.2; 9.94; 9.62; 10.3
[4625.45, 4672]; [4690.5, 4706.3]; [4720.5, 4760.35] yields 0.9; 9.78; 9.49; 10.3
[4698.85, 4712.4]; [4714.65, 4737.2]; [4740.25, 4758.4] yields -1.4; 9.2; 10.3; 10.4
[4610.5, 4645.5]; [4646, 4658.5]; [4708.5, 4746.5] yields 0.0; 10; 10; 10.2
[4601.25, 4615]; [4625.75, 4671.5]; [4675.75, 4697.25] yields 0.9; 10.2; 9.77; 9.79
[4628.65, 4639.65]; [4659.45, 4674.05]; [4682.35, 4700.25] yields 0.2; 9.76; 9.5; 9.58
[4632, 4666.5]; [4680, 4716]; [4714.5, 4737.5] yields 2.2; 9.87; 9.54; 10.3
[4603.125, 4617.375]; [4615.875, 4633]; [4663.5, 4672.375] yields -0.4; 10.1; 10.2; 9.43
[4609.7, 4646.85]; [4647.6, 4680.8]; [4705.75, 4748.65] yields 0.9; 9.99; 9.75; 10.1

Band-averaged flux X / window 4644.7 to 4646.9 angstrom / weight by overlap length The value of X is 10.5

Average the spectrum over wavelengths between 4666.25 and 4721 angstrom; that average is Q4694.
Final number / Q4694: 9.64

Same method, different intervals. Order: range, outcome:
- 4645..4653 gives 10.1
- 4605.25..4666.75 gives 9.97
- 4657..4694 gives 9.66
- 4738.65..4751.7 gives 10.3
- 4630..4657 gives 9.88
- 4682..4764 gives 9.97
